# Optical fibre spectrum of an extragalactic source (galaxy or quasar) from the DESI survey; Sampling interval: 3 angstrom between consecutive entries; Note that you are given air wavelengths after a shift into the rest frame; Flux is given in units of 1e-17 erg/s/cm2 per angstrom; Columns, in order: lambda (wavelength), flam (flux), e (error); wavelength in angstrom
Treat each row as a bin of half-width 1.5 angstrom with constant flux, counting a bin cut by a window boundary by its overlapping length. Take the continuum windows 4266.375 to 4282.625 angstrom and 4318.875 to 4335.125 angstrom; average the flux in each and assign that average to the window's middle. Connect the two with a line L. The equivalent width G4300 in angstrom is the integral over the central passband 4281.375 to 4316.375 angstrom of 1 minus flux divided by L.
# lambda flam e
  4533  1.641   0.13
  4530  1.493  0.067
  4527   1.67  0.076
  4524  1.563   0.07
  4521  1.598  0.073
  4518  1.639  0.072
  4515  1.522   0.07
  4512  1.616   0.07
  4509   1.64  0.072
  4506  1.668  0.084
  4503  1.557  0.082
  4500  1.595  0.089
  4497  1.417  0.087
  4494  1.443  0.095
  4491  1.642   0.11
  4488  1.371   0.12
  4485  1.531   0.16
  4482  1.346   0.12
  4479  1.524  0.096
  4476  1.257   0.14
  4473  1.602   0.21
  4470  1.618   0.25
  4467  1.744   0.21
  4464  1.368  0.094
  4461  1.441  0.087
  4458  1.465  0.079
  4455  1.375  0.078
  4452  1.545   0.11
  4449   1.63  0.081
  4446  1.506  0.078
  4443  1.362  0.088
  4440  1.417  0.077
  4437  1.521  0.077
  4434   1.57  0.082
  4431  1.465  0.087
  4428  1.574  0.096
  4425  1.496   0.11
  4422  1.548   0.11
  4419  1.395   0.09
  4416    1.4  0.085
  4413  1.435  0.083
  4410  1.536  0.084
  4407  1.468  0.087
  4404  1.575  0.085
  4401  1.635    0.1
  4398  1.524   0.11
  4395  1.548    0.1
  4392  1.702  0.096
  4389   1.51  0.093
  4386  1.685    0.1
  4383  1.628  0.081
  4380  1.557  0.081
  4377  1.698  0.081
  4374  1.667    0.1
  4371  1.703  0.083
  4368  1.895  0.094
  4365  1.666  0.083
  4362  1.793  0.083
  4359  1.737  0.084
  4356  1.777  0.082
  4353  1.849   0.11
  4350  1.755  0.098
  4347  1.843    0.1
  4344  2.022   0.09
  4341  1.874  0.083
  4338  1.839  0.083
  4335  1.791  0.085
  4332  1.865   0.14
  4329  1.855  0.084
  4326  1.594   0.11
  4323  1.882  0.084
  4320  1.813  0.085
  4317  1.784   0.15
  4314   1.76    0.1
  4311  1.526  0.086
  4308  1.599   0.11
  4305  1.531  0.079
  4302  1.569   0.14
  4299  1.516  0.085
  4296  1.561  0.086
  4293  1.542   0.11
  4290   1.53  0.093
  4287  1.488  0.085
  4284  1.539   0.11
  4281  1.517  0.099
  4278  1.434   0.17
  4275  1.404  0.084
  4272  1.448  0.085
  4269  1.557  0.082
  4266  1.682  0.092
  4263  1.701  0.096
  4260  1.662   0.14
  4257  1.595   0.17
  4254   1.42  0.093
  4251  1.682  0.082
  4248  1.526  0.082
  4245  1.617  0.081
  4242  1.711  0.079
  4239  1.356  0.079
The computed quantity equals 1.5 angstrom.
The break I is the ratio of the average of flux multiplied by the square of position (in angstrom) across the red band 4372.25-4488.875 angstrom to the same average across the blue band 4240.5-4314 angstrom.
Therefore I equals 1.04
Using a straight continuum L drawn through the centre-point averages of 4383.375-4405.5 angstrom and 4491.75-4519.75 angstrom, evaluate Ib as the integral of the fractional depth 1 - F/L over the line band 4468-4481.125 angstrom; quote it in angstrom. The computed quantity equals 0.6 angstrom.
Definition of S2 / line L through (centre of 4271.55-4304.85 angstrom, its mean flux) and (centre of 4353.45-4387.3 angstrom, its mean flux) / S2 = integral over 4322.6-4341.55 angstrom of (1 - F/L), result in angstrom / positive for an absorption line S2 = -2.2 angstrom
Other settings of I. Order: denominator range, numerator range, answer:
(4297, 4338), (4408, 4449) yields 0.92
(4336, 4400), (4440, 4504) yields 0.90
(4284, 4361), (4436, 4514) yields 0.94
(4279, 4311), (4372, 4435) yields 1.06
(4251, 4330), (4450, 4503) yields 1.02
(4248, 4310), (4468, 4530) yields 1.10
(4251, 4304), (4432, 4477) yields 1.05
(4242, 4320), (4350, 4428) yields 1.08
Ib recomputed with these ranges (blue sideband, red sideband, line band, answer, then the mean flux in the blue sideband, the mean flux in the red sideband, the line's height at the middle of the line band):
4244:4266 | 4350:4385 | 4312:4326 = -0.9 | 1.61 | 1.73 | 1.67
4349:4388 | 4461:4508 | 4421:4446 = 1.7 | 1.72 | 1.51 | 1.6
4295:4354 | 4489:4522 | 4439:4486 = 3.8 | 1.74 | 1.57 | 1.61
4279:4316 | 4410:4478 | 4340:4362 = -4.3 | 1.56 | 1.49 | 1.53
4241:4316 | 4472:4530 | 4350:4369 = -2.8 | 1.57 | 1.54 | 1.55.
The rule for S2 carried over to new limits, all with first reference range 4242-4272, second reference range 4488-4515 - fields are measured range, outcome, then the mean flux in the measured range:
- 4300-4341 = -3.5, 1.73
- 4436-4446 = 0.8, 1.44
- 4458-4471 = 0.3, 1.53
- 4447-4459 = 0.5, 1.51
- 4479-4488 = 0.7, 1.44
